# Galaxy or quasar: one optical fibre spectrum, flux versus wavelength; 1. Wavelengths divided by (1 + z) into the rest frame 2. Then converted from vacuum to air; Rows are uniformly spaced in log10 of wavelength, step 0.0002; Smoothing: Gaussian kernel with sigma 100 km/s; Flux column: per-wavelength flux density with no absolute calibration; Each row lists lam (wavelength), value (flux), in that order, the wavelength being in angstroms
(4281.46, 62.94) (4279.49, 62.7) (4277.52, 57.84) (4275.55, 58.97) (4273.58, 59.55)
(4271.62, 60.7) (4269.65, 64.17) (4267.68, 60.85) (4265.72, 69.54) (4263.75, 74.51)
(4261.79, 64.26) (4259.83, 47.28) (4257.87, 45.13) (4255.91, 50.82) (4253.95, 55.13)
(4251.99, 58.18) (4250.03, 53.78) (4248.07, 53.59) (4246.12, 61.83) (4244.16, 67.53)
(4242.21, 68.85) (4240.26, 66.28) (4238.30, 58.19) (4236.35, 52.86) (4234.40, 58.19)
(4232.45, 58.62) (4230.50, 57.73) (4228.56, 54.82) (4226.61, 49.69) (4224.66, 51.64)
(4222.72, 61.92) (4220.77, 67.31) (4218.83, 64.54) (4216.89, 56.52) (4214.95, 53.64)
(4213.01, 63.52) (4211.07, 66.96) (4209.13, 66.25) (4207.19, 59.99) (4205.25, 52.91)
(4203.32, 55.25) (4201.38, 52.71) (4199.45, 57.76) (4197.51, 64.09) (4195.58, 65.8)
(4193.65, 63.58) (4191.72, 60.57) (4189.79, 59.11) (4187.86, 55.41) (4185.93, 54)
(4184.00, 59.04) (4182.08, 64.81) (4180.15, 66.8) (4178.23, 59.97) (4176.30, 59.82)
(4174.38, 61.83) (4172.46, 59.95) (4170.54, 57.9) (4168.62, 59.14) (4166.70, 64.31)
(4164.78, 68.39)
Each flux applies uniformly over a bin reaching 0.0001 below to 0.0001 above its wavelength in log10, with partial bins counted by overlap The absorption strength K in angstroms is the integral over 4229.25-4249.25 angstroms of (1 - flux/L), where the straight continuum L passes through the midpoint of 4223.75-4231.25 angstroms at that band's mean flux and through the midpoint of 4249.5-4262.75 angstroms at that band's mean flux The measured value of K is -2.6 angstroms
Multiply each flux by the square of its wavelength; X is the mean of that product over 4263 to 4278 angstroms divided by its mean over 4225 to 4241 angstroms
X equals 1.14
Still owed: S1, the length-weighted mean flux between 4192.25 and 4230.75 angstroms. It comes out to 59.4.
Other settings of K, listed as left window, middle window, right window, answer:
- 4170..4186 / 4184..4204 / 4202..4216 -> 0.4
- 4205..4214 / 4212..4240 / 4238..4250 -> 2.0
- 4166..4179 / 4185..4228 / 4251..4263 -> -1.1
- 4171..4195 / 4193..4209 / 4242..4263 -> 0.1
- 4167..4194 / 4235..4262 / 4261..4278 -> 2.4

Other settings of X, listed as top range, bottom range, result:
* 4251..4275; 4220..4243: 1.02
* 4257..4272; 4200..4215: 1.06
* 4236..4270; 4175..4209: 1.03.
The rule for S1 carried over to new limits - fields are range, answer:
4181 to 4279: 59.3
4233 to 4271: 59.5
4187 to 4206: 58.8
